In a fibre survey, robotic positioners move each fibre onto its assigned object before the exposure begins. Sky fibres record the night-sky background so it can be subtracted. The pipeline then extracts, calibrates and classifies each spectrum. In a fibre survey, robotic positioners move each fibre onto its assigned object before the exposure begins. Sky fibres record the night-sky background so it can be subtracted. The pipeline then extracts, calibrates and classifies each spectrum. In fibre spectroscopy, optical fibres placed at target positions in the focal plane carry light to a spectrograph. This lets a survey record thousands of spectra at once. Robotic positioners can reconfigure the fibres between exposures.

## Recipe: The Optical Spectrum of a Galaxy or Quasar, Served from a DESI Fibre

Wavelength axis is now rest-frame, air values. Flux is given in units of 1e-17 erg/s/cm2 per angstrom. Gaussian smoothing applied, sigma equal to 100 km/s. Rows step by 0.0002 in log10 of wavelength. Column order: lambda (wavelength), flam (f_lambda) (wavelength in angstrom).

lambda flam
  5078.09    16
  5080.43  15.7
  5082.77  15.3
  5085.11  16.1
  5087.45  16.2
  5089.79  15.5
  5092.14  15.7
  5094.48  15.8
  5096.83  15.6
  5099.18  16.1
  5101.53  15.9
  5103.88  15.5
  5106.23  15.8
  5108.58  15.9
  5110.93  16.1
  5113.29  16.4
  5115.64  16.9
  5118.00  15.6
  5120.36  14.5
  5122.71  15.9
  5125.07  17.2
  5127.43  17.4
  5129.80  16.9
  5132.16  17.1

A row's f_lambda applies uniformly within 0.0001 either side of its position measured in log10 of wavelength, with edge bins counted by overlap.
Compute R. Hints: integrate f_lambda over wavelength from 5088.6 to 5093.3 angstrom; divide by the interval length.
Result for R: 15.6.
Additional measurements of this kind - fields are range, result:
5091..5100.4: 15.8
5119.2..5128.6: 16.3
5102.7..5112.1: 15.8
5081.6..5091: 15.8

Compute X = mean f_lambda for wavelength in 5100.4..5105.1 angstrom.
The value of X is 15.7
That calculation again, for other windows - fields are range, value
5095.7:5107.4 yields 15.8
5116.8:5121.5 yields 15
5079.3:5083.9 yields 15.5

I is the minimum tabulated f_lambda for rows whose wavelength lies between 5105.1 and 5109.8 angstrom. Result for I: 15.8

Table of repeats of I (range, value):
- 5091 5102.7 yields 15.6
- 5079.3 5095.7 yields 15.3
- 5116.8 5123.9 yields 14.5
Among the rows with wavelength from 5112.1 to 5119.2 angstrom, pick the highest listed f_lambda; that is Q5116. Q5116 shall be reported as 16.9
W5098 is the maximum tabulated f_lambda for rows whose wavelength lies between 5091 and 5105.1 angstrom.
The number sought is 16.1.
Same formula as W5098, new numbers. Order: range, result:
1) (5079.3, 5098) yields 16.2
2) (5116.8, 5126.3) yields 17.2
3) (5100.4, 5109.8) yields 15.9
